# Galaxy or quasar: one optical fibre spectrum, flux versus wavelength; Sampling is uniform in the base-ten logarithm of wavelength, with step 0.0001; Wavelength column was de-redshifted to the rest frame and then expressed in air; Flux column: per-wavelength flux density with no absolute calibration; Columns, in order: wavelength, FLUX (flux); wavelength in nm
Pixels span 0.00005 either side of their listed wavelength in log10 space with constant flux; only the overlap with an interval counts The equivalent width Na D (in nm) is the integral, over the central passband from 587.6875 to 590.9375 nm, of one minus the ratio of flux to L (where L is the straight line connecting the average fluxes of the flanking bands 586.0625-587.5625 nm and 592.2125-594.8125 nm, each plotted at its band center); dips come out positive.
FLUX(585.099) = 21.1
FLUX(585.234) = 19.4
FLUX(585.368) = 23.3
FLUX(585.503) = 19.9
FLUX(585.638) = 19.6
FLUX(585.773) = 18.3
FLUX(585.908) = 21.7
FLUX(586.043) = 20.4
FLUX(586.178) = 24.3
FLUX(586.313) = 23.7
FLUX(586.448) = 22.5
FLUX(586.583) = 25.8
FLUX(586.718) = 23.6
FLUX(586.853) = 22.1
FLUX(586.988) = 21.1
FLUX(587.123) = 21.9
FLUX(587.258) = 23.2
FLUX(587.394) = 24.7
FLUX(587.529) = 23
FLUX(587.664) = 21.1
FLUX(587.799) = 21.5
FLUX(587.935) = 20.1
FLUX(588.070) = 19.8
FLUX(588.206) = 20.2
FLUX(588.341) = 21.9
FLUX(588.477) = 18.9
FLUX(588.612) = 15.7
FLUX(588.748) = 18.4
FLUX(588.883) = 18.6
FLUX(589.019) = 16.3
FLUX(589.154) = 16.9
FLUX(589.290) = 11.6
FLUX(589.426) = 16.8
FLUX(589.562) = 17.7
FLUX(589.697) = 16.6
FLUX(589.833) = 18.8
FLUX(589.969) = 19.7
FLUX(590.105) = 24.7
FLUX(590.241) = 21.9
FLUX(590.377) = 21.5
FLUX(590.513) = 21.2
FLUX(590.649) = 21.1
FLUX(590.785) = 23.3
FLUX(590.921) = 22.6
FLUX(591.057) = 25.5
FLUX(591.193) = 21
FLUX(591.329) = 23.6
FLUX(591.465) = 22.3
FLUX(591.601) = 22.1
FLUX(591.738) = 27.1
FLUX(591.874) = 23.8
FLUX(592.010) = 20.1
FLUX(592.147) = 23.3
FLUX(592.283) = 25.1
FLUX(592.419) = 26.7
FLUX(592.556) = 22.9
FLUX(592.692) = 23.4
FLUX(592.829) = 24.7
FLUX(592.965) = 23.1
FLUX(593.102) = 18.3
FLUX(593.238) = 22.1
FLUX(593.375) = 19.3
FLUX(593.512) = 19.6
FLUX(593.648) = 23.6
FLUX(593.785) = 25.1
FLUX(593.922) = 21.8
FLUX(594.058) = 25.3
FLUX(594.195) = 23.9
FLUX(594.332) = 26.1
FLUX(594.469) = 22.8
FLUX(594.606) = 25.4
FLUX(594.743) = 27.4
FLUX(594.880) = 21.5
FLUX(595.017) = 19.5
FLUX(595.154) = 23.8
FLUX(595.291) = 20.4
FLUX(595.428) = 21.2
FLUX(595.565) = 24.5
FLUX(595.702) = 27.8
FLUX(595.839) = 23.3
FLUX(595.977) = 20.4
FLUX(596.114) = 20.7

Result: 0.55 nm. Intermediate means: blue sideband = 23.2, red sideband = 23.5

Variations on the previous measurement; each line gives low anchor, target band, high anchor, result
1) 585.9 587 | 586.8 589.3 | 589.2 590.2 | 0.072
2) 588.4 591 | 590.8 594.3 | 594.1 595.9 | -0.254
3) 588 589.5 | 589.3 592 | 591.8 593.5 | -0.163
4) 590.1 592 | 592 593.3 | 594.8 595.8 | -0.017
